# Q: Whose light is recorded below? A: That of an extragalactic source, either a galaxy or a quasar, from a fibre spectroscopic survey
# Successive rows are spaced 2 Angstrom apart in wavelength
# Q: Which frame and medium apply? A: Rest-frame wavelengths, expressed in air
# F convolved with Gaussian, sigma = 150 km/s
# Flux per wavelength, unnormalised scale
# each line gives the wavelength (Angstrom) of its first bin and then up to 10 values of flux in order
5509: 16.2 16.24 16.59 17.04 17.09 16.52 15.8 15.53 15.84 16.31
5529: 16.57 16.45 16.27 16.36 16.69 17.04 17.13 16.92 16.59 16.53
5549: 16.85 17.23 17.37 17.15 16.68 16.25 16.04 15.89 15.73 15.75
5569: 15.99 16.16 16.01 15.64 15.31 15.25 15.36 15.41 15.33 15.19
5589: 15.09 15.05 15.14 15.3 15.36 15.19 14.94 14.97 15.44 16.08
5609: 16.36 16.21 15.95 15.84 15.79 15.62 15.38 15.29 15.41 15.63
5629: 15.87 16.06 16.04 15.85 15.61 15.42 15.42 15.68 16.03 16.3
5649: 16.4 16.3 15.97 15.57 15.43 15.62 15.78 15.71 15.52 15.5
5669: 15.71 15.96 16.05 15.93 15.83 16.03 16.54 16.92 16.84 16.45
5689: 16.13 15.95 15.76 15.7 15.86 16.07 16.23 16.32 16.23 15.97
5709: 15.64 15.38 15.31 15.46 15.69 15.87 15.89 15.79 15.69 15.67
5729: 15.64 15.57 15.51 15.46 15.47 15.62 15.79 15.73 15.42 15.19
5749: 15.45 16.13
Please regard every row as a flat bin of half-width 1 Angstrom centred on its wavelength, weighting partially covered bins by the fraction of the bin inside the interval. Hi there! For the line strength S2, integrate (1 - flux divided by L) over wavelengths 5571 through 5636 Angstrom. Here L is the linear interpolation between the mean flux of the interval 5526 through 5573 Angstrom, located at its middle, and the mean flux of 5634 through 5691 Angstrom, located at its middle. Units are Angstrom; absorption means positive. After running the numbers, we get 2.75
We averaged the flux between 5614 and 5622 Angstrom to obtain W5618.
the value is 15.7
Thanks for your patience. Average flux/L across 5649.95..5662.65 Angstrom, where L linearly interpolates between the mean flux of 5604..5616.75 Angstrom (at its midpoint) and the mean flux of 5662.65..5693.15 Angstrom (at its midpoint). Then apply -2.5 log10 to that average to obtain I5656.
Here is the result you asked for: 0.02 mag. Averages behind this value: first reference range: 16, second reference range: 16.1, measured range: 15.8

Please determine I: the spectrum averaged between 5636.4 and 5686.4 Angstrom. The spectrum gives 15.9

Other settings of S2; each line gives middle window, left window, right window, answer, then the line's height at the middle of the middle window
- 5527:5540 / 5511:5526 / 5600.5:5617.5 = -0.2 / 16.2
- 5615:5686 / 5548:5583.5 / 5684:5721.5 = 0.7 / 16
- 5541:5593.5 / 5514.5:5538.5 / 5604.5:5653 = 0.4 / 16.2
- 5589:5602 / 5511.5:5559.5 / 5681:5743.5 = 1.0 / 16.4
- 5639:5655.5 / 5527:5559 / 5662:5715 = 0.3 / 16.2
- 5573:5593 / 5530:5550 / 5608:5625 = 1.1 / 16.2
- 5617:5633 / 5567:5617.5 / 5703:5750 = -0.1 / 15.6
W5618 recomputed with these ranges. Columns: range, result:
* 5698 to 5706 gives 16.2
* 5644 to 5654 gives 16.2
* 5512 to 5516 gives 16.8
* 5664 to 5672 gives 15.7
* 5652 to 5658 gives 15.7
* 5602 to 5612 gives 15.8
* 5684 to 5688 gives 16.6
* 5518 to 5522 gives 16.2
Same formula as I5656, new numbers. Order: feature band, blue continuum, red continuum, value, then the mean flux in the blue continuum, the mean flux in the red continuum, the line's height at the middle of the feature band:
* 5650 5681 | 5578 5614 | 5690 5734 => -0.01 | 15.4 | 15.8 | 15.6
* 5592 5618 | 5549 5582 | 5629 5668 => 0.03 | 16.1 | 15.8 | 16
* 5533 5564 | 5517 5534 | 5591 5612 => -0.05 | 16.2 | 15.5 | 16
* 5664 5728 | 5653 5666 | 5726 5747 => -0.02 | 15.6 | 15.6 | 15.6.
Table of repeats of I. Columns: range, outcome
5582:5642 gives 15.5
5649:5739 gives 15.9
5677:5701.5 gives 16.2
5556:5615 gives 15.6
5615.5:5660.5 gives 15.8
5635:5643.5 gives 15.6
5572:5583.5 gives 15.5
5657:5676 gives 15.7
